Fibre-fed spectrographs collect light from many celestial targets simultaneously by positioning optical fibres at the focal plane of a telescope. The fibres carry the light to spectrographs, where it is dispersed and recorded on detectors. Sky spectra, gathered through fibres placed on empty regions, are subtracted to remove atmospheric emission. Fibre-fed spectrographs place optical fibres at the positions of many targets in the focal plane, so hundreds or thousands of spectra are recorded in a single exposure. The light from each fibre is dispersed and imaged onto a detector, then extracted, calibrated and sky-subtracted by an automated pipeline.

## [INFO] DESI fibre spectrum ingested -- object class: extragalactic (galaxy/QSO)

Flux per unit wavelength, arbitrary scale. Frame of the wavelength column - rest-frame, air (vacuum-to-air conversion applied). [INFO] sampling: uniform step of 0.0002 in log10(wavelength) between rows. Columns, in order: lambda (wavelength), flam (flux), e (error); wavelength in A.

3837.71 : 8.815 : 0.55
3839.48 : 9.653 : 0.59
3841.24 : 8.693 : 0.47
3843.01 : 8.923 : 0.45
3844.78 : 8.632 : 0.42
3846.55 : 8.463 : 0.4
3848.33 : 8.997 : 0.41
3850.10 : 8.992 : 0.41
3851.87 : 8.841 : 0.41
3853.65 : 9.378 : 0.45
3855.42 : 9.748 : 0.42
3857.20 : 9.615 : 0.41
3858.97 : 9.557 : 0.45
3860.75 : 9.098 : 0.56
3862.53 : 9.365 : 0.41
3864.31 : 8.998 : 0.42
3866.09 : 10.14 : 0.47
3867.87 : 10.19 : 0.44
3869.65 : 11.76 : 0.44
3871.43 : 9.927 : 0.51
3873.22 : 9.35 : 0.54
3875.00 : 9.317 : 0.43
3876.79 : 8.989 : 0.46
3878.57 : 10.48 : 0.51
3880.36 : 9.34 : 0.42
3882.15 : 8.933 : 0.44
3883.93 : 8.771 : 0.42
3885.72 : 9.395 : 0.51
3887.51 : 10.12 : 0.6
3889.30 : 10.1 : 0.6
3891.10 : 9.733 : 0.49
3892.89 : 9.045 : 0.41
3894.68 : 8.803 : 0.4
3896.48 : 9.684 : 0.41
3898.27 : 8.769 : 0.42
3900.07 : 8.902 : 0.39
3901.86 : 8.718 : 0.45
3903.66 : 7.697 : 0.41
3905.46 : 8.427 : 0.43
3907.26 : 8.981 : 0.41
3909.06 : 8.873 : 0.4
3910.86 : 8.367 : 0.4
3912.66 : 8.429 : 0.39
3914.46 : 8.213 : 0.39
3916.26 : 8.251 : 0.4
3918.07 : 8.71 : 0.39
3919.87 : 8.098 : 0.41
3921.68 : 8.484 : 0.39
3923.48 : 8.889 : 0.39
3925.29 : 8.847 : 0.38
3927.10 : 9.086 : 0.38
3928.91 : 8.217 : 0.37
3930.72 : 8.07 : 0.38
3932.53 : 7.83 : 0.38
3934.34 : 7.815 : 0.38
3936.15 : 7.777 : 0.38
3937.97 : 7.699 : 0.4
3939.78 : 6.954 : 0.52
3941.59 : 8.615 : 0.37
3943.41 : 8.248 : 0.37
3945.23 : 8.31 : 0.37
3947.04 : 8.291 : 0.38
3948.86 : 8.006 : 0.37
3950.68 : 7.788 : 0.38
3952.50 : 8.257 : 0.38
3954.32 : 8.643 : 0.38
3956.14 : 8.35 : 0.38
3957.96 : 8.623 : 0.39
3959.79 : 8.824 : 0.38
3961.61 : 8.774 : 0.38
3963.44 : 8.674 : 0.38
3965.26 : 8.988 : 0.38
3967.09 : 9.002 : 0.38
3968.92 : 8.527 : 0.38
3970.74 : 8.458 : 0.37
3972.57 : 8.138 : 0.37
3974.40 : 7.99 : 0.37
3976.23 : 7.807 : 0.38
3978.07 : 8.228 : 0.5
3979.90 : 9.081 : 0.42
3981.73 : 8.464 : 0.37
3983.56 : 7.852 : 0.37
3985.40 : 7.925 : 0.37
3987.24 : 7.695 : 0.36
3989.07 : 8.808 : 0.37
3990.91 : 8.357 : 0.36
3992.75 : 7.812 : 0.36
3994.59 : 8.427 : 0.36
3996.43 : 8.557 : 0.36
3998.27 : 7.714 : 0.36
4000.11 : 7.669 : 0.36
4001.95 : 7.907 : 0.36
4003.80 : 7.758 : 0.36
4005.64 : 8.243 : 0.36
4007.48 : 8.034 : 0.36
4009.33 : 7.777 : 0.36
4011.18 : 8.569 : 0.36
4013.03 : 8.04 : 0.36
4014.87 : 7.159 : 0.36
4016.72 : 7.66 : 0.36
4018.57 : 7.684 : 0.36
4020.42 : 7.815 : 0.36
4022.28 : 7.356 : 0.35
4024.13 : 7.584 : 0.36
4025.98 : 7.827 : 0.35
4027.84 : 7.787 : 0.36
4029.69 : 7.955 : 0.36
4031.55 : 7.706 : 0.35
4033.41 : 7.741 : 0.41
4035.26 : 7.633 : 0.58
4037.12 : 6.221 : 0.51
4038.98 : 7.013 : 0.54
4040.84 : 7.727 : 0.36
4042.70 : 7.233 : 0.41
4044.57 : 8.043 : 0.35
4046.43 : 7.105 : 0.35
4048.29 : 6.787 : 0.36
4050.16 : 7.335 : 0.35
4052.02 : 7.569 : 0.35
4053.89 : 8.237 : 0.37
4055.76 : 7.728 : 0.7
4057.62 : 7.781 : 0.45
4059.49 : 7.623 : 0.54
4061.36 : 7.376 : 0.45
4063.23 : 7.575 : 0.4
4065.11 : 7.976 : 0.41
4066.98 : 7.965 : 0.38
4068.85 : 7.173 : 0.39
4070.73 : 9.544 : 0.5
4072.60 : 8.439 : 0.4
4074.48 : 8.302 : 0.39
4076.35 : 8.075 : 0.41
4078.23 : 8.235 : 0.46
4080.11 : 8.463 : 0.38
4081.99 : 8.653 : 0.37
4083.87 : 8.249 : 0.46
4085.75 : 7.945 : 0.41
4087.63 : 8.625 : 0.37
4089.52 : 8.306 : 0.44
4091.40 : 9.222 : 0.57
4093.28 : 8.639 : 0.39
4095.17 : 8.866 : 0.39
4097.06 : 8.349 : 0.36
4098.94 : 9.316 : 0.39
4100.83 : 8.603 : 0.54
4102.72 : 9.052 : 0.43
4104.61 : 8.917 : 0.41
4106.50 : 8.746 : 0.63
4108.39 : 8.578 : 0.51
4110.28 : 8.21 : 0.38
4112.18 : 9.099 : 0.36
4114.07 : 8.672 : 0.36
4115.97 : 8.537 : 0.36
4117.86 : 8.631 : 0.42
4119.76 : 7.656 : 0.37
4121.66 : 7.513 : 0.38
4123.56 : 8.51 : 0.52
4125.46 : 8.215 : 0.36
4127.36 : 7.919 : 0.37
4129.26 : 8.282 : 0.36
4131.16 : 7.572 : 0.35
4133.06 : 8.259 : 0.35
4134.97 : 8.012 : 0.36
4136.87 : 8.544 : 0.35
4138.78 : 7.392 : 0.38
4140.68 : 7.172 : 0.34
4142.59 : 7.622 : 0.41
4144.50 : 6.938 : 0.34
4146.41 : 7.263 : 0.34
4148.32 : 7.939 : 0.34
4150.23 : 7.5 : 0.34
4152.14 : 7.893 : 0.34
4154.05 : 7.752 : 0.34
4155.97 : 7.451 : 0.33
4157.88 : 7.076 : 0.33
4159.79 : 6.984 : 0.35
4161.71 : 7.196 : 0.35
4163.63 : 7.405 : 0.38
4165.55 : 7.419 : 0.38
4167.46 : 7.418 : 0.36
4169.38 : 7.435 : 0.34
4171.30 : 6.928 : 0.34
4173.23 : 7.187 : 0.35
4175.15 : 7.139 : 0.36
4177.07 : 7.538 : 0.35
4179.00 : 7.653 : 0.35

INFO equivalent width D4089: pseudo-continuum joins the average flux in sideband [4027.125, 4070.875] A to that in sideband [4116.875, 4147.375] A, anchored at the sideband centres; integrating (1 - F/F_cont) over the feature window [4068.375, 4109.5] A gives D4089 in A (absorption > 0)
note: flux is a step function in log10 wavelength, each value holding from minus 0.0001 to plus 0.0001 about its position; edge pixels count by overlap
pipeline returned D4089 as -4.61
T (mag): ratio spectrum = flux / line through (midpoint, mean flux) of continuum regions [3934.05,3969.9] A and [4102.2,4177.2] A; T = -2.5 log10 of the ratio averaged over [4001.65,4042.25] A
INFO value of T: 0.06 mag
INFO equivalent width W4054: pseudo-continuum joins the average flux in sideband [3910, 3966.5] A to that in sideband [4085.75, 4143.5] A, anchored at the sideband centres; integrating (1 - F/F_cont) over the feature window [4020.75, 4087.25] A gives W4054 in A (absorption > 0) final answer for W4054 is 4.55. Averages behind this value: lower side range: 8.33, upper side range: 8.36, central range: 7.78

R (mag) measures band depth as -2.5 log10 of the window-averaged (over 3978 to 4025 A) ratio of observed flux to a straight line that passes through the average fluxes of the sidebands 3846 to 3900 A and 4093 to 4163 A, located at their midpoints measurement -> 0.10 mag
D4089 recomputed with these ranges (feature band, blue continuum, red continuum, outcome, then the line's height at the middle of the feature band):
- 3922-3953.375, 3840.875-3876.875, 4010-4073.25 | 1.8 A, 8.65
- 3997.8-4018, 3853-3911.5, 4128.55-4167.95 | 1.5 A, 8.51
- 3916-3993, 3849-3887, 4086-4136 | 7.1 A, 9.16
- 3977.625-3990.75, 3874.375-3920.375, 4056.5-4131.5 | 0.6 A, 8.69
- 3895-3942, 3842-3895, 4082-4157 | 4.1 A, 9.19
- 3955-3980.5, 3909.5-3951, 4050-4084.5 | -1.1 A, 8.18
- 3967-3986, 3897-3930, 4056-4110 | 0.4 A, 8.49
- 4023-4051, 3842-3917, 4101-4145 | 3.6 A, 8.55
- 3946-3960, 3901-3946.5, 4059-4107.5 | 0.0 A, 8.32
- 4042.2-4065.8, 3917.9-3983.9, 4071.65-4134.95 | 2.3 A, 8.4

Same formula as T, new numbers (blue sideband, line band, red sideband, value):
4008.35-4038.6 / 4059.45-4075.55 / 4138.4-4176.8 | -0.07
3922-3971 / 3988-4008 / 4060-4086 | 0.02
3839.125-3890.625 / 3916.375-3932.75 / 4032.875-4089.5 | 0.06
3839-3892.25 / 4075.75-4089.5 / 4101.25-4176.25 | -0.02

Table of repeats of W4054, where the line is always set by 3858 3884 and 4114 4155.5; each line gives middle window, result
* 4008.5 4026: 1.86 A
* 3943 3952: 0.99 A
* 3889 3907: 0.98 A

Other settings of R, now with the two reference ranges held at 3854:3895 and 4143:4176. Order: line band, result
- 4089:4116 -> -0.12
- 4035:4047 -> 0.14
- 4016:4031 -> 0.10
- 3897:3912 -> 0.09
